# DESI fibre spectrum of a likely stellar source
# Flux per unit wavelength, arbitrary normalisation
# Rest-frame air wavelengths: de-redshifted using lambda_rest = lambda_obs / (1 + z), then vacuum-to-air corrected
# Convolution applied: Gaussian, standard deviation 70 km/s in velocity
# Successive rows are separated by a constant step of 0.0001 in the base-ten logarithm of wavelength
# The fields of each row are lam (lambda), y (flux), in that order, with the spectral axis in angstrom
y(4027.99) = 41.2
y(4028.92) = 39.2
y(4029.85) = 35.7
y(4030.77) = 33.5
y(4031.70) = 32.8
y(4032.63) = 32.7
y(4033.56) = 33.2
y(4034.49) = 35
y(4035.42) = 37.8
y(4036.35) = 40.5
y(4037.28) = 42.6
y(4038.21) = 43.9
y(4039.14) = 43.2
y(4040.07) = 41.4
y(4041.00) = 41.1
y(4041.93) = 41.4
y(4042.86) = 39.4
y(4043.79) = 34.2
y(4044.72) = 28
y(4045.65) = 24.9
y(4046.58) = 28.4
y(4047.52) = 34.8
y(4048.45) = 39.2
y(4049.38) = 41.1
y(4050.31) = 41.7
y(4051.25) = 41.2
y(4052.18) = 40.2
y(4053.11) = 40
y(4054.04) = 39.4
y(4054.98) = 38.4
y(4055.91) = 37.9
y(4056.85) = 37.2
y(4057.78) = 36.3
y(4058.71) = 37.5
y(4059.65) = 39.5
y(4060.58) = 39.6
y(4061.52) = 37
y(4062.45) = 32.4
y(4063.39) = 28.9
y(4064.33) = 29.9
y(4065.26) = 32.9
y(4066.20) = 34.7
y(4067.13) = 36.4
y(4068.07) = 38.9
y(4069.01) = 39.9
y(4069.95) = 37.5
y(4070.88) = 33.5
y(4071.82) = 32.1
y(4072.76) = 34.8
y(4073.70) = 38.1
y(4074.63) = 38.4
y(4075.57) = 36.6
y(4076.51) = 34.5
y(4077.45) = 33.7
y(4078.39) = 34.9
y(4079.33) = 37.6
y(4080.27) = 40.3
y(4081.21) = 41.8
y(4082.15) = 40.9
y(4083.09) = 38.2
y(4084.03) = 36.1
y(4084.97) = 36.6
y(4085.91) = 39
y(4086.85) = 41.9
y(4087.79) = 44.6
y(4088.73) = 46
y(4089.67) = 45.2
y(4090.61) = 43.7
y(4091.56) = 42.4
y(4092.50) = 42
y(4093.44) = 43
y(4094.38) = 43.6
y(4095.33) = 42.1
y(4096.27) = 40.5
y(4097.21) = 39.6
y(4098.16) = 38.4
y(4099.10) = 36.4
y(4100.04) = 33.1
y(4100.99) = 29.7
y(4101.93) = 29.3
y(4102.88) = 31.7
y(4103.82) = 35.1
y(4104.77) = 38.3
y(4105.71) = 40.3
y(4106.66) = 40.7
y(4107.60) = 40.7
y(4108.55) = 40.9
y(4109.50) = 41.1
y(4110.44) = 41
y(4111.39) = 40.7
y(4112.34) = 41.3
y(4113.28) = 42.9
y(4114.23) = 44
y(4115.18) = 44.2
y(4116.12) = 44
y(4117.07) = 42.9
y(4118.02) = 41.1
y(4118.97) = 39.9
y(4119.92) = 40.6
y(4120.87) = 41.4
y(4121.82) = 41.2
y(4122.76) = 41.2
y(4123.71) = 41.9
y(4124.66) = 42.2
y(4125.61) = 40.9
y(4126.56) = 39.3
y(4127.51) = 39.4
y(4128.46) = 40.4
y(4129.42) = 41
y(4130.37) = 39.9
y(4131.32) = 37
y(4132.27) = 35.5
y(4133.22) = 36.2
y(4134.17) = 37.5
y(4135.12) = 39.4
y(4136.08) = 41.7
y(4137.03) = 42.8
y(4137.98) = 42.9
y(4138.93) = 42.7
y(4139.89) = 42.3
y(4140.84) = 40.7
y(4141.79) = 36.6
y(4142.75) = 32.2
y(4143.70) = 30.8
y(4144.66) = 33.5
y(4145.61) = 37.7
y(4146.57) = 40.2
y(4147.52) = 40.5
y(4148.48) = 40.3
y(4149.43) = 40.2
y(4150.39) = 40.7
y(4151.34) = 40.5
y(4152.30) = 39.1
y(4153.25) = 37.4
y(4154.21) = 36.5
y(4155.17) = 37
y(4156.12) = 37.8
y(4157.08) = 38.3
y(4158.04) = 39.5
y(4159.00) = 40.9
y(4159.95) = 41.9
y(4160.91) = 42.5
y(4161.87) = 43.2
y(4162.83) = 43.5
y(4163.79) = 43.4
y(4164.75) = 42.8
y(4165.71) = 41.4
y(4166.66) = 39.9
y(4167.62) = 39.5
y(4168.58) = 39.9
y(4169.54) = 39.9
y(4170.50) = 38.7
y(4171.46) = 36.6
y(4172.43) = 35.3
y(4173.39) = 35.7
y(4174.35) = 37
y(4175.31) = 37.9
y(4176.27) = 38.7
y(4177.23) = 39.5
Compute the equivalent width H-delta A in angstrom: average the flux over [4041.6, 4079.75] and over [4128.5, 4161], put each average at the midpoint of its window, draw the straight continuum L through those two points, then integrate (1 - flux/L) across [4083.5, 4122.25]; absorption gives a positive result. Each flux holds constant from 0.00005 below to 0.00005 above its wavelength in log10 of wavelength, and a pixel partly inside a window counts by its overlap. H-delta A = -2.7 angstrom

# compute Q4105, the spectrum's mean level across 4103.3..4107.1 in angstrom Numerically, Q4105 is 38.5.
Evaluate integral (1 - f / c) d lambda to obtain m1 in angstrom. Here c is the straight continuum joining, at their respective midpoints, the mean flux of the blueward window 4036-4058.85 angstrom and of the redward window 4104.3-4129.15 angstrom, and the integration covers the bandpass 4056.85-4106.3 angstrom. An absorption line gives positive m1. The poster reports 2.59 angstrom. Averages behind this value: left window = 38.2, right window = 41.2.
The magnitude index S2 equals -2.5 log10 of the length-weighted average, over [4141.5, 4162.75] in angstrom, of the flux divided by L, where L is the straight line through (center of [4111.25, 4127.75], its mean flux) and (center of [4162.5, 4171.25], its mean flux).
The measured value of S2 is 0.068 mag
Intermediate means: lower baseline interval 41.7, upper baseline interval 40.8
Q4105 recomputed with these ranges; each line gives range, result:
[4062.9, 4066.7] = 31.7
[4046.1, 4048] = 31.5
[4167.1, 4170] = 39.8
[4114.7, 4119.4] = 42.4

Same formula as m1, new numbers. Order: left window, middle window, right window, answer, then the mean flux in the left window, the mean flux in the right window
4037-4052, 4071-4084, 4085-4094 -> 1.4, 37.9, 42.8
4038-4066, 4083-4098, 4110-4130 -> -0.8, 36.9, 41.5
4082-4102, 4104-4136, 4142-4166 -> -0.8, 39.8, 39.2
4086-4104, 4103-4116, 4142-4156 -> -0.6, 39.5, 37.6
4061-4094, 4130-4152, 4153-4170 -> 0.5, 37.9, 40.3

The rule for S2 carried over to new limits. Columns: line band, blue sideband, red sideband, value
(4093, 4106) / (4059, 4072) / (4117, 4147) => 0.01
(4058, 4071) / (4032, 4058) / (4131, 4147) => 0.06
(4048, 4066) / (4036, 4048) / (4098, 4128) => 0.01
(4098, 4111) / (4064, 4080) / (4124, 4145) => 0.01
